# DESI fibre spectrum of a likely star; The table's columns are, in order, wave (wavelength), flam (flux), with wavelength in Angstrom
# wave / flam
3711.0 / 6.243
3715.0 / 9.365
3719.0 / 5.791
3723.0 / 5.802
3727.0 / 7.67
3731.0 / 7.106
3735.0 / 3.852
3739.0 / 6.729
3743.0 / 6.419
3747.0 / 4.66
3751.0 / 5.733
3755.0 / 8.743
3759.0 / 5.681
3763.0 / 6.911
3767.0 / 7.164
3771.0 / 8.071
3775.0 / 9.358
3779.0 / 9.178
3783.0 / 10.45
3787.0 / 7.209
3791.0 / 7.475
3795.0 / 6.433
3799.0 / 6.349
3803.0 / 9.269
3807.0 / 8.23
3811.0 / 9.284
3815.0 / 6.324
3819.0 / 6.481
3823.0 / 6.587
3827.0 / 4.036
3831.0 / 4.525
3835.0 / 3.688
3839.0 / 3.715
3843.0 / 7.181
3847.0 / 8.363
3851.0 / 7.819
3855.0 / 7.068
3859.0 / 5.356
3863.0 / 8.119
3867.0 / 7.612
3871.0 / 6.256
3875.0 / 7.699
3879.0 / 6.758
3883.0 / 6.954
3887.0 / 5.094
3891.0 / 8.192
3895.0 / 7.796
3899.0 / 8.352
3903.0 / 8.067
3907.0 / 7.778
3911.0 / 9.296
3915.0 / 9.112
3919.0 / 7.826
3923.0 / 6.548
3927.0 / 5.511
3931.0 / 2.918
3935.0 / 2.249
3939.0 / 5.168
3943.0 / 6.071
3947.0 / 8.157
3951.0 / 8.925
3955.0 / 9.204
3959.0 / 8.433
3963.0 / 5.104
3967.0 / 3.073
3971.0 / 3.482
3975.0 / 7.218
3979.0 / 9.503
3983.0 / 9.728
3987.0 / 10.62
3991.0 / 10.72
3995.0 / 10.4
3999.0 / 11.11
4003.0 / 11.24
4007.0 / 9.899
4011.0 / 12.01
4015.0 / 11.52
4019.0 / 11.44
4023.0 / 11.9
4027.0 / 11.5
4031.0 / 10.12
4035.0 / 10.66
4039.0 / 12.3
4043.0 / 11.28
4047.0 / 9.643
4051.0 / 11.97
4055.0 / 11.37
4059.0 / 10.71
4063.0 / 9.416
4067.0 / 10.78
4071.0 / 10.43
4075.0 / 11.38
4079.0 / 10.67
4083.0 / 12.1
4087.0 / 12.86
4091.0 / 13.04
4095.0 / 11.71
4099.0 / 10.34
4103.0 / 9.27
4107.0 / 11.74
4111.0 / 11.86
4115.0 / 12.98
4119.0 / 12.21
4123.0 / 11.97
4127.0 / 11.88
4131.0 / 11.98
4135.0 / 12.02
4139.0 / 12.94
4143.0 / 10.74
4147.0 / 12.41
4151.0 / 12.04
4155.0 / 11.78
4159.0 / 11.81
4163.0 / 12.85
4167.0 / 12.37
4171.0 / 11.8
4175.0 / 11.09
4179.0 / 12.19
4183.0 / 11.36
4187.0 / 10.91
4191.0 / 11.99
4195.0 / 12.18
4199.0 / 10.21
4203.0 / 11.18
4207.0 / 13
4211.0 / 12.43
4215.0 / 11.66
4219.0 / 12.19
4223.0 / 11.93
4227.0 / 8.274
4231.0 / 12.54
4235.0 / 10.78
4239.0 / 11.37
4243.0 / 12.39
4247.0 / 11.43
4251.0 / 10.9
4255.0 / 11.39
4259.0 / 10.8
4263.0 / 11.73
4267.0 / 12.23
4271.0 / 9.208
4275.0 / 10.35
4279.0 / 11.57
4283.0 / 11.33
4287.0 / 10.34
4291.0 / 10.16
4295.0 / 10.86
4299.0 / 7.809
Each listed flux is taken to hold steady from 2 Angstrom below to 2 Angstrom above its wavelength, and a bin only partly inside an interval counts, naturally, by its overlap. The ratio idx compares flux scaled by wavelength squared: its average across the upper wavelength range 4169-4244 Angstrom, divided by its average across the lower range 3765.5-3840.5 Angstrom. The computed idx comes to 2.00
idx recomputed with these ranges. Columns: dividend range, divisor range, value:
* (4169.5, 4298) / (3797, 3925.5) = 1.92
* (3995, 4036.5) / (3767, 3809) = 1.53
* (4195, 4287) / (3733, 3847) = 2.08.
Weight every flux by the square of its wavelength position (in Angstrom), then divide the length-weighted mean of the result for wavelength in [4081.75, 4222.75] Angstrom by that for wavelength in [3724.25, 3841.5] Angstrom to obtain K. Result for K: 2.10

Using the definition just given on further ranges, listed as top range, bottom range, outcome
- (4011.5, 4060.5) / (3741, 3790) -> 1.73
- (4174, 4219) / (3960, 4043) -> 1.32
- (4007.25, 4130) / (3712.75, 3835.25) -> 1.90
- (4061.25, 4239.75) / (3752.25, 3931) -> 1.89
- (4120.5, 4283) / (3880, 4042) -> 1.55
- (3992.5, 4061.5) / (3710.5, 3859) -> 1.83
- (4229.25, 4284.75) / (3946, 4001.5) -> 1.56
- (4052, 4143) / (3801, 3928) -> 1.84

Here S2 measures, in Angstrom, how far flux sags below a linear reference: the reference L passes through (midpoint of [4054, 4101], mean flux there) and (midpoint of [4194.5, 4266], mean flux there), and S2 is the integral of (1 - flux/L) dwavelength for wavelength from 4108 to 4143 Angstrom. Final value -2.6 Angstrom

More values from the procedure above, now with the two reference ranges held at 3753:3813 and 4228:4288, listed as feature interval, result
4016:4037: -3.3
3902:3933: 6.2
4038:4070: -3.5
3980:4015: -4.8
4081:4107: -3.8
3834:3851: 4.6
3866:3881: 2.7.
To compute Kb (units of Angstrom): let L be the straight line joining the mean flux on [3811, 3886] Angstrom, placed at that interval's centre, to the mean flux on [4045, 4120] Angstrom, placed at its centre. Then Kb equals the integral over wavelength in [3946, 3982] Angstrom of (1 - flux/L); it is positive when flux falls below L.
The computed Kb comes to 7.1 Angstrom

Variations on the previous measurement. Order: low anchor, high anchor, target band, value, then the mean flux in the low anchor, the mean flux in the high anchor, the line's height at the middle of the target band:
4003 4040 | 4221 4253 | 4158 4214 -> -3.0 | 11.2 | 11.2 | 11.2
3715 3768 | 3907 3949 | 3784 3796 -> -1.8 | 6.43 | 6.36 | 6.41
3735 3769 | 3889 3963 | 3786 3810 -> -3.7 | 6.35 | 7.14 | 6.56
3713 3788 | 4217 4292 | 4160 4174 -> -2.4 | 7.15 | 11.1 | 10.4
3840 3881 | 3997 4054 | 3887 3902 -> 0.5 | 7.14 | 11.2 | 7.97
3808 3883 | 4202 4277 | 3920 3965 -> 8.7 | 6.53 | 11.4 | 7.72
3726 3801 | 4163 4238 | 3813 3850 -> 9.9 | 7.11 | 11.6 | 7.81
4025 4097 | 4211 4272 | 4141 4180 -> -2.2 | 11.2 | 11.3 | 11.3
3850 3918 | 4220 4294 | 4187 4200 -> -1.3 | 7.49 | 11.1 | 10.4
